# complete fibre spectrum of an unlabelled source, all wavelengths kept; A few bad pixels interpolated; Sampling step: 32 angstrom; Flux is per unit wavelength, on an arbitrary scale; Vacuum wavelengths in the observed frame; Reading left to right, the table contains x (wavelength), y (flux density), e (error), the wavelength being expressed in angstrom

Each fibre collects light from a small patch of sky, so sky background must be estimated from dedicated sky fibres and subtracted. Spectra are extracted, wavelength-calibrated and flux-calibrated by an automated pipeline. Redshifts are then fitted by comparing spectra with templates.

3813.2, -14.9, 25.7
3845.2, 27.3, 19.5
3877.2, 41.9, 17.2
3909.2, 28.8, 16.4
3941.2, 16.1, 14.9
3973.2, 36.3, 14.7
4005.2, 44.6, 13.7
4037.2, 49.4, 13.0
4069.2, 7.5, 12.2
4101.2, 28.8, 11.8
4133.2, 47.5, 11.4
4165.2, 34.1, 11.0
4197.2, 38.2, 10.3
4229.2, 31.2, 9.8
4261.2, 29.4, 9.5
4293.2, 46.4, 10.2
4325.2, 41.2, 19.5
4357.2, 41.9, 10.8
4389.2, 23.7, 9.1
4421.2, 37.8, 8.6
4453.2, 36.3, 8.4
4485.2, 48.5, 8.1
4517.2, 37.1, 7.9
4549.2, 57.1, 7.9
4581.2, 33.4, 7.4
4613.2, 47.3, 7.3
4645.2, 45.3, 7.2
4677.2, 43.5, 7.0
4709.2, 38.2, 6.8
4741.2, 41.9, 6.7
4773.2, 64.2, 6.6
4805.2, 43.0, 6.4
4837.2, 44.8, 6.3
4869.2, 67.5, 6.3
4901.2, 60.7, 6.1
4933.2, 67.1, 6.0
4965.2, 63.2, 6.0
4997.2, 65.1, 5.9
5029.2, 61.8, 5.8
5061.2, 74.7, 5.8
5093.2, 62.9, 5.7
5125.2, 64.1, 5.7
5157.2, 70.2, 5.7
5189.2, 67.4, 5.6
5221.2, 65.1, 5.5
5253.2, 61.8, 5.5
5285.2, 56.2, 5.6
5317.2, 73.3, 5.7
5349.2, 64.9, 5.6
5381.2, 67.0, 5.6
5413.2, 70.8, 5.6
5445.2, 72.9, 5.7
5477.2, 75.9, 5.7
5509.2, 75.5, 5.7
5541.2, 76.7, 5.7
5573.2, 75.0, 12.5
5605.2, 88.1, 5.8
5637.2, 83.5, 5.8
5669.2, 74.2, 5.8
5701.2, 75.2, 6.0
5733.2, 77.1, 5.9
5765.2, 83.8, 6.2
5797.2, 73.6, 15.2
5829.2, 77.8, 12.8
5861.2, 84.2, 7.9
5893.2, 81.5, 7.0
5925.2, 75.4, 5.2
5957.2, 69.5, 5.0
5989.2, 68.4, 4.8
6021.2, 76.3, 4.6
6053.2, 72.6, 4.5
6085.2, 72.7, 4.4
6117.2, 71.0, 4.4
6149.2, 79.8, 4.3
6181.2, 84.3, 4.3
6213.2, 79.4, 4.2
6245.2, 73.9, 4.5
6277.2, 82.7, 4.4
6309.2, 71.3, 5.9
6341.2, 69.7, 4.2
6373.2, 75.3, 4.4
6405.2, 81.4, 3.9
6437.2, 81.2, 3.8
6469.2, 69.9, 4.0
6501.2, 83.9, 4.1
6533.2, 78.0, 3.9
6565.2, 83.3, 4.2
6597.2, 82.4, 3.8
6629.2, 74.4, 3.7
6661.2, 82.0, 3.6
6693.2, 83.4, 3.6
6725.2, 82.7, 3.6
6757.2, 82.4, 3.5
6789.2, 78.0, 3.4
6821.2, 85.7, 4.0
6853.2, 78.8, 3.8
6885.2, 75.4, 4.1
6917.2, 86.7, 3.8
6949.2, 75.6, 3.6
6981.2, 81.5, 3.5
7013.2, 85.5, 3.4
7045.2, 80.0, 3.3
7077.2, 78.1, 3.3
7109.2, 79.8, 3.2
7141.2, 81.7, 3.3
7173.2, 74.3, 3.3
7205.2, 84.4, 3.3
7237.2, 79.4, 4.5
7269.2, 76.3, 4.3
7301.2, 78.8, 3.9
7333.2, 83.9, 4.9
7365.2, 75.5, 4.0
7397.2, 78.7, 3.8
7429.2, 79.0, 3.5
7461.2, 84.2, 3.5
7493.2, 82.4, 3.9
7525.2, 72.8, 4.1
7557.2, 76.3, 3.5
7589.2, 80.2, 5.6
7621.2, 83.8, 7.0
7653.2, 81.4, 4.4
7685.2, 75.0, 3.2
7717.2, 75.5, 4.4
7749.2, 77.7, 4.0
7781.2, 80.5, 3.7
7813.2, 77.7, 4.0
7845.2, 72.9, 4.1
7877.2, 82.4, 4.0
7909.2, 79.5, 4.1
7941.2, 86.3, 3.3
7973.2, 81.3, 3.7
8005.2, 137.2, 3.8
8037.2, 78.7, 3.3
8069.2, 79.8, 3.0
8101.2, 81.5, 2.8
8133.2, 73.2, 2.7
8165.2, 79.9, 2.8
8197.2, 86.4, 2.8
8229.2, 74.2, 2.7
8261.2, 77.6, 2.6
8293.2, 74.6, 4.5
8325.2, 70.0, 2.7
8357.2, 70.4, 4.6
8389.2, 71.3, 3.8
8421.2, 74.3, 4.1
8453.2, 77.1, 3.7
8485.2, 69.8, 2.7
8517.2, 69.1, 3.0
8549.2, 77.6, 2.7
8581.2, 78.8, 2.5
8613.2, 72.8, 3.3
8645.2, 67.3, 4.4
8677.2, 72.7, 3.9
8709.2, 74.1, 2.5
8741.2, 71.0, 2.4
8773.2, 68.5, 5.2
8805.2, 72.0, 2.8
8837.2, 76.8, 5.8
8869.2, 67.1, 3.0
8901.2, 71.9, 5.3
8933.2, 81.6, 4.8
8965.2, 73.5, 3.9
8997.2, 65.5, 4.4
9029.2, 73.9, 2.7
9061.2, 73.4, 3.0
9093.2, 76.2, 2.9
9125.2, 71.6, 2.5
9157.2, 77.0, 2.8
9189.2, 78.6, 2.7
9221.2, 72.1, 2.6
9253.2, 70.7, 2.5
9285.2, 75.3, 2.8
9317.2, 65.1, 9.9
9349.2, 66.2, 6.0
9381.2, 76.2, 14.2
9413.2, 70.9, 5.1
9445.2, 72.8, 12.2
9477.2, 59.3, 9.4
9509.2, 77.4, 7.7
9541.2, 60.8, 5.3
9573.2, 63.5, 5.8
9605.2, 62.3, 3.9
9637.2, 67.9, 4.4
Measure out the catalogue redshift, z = 0.22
